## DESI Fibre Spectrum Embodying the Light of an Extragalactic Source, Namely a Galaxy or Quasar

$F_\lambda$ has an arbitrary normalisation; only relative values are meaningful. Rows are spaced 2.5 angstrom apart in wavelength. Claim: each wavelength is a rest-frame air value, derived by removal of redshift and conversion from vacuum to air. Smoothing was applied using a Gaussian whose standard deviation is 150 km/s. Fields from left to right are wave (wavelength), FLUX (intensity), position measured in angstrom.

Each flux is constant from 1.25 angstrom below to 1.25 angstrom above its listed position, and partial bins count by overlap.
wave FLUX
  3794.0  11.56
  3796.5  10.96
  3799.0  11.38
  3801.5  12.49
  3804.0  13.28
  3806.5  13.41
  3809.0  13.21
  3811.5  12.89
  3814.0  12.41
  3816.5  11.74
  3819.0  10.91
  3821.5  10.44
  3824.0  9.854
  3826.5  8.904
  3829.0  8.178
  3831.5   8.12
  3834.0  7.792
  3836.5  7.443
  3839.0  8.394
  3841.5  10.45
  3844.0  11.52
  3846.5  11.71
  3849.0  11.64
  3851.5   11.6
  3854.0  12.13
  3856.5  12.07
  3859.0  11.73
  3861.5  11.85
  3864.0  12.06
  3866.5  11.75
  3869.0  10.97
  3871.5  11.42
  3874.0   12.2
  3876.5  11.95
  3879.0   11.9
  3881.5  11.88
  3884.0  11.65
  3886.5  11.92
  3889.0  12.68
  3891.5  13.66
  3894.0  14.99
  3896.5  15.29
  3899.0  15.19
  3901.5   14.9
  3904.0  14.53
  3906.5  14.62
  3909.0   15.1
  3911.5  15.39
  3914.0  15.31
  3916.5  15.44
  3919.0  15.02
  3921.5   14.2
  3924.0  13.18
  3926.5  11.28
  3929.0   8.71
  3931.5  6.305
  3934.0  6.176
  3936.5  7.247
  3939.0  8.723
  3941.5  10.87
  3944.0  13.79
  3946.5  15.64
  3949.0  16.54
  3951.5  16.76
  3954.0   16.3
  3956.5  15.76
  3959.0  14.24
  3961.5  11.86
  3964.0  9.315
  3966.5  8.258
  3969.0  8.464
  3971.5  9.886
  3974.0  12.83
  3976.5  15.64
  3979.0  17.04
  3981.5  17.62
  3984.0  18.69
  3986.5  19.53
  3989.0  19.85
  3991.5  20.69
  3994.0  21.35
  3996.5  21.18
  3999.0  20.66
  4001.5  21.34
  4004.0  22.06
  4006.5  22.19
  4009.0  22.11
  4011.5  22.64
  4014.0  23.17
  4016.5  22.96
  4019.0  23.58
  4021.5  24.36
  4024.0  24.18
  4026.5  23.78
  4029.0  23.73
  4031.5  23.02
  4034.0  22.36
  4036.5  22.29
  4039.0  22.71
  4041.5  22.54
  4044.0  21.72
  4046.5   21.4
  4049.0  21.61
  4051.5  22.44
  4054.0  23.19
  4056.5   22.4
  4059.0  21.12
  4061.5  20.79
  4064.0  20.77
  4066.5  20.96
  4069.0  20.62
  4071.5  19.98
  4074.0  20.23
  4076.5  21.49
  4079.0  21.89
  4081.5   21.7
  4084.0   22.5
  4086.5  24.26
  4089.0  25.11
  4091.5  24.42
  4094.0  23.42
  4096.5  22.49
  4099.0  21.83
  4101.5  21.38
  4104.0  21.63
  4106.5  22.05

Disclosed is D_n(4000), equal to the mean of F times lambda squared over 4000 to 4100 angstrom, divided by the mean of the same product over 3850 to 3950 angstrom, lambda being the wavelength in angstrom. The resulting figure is 1.93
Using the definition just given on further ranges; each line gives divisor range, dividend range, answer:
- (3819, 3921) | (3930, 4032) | 1.49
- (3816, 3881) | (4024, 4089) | 2.29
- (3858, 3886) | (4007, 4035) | 2.13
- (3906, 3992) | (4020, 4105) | 1.74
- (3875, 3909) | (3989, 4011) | 1.67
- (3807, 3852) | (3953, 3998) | 1.60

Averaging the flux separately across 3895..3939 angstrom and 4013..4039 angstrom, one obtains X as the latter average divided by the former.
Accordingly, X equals 1.83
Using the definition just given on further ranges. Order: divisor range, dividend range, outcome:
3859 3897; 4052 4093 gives 1.78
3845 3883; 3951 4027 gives 1.55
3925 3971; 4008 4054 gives 1.99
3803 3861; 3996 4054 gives 2.08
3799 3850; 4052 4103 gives 2.05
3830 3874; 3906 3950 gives 1.15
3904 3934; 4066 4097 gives 1.72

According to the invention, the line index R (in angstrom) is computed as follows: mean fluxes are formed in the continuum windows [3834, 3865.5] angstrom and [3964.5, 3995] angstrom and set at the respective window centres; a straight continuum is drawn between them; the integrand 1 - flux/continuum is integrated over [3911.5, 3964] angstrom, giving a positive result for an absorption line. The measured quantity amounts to 5.35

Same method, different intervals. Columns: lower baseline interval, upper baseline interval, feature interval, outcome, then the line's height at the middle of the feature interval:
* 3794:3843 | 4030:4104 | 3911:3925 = 0.4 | 15.2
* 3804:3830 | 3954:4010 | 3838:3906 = 4.4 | 13.2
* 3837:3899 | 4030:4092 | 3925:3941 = 7.4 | 15.4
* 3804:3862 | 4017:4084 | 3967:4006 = 2.5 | 18.8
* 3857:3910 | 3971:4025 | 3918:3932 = 3.5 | 15.6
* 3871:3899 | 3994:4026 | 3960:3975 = 7.1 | 19.2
